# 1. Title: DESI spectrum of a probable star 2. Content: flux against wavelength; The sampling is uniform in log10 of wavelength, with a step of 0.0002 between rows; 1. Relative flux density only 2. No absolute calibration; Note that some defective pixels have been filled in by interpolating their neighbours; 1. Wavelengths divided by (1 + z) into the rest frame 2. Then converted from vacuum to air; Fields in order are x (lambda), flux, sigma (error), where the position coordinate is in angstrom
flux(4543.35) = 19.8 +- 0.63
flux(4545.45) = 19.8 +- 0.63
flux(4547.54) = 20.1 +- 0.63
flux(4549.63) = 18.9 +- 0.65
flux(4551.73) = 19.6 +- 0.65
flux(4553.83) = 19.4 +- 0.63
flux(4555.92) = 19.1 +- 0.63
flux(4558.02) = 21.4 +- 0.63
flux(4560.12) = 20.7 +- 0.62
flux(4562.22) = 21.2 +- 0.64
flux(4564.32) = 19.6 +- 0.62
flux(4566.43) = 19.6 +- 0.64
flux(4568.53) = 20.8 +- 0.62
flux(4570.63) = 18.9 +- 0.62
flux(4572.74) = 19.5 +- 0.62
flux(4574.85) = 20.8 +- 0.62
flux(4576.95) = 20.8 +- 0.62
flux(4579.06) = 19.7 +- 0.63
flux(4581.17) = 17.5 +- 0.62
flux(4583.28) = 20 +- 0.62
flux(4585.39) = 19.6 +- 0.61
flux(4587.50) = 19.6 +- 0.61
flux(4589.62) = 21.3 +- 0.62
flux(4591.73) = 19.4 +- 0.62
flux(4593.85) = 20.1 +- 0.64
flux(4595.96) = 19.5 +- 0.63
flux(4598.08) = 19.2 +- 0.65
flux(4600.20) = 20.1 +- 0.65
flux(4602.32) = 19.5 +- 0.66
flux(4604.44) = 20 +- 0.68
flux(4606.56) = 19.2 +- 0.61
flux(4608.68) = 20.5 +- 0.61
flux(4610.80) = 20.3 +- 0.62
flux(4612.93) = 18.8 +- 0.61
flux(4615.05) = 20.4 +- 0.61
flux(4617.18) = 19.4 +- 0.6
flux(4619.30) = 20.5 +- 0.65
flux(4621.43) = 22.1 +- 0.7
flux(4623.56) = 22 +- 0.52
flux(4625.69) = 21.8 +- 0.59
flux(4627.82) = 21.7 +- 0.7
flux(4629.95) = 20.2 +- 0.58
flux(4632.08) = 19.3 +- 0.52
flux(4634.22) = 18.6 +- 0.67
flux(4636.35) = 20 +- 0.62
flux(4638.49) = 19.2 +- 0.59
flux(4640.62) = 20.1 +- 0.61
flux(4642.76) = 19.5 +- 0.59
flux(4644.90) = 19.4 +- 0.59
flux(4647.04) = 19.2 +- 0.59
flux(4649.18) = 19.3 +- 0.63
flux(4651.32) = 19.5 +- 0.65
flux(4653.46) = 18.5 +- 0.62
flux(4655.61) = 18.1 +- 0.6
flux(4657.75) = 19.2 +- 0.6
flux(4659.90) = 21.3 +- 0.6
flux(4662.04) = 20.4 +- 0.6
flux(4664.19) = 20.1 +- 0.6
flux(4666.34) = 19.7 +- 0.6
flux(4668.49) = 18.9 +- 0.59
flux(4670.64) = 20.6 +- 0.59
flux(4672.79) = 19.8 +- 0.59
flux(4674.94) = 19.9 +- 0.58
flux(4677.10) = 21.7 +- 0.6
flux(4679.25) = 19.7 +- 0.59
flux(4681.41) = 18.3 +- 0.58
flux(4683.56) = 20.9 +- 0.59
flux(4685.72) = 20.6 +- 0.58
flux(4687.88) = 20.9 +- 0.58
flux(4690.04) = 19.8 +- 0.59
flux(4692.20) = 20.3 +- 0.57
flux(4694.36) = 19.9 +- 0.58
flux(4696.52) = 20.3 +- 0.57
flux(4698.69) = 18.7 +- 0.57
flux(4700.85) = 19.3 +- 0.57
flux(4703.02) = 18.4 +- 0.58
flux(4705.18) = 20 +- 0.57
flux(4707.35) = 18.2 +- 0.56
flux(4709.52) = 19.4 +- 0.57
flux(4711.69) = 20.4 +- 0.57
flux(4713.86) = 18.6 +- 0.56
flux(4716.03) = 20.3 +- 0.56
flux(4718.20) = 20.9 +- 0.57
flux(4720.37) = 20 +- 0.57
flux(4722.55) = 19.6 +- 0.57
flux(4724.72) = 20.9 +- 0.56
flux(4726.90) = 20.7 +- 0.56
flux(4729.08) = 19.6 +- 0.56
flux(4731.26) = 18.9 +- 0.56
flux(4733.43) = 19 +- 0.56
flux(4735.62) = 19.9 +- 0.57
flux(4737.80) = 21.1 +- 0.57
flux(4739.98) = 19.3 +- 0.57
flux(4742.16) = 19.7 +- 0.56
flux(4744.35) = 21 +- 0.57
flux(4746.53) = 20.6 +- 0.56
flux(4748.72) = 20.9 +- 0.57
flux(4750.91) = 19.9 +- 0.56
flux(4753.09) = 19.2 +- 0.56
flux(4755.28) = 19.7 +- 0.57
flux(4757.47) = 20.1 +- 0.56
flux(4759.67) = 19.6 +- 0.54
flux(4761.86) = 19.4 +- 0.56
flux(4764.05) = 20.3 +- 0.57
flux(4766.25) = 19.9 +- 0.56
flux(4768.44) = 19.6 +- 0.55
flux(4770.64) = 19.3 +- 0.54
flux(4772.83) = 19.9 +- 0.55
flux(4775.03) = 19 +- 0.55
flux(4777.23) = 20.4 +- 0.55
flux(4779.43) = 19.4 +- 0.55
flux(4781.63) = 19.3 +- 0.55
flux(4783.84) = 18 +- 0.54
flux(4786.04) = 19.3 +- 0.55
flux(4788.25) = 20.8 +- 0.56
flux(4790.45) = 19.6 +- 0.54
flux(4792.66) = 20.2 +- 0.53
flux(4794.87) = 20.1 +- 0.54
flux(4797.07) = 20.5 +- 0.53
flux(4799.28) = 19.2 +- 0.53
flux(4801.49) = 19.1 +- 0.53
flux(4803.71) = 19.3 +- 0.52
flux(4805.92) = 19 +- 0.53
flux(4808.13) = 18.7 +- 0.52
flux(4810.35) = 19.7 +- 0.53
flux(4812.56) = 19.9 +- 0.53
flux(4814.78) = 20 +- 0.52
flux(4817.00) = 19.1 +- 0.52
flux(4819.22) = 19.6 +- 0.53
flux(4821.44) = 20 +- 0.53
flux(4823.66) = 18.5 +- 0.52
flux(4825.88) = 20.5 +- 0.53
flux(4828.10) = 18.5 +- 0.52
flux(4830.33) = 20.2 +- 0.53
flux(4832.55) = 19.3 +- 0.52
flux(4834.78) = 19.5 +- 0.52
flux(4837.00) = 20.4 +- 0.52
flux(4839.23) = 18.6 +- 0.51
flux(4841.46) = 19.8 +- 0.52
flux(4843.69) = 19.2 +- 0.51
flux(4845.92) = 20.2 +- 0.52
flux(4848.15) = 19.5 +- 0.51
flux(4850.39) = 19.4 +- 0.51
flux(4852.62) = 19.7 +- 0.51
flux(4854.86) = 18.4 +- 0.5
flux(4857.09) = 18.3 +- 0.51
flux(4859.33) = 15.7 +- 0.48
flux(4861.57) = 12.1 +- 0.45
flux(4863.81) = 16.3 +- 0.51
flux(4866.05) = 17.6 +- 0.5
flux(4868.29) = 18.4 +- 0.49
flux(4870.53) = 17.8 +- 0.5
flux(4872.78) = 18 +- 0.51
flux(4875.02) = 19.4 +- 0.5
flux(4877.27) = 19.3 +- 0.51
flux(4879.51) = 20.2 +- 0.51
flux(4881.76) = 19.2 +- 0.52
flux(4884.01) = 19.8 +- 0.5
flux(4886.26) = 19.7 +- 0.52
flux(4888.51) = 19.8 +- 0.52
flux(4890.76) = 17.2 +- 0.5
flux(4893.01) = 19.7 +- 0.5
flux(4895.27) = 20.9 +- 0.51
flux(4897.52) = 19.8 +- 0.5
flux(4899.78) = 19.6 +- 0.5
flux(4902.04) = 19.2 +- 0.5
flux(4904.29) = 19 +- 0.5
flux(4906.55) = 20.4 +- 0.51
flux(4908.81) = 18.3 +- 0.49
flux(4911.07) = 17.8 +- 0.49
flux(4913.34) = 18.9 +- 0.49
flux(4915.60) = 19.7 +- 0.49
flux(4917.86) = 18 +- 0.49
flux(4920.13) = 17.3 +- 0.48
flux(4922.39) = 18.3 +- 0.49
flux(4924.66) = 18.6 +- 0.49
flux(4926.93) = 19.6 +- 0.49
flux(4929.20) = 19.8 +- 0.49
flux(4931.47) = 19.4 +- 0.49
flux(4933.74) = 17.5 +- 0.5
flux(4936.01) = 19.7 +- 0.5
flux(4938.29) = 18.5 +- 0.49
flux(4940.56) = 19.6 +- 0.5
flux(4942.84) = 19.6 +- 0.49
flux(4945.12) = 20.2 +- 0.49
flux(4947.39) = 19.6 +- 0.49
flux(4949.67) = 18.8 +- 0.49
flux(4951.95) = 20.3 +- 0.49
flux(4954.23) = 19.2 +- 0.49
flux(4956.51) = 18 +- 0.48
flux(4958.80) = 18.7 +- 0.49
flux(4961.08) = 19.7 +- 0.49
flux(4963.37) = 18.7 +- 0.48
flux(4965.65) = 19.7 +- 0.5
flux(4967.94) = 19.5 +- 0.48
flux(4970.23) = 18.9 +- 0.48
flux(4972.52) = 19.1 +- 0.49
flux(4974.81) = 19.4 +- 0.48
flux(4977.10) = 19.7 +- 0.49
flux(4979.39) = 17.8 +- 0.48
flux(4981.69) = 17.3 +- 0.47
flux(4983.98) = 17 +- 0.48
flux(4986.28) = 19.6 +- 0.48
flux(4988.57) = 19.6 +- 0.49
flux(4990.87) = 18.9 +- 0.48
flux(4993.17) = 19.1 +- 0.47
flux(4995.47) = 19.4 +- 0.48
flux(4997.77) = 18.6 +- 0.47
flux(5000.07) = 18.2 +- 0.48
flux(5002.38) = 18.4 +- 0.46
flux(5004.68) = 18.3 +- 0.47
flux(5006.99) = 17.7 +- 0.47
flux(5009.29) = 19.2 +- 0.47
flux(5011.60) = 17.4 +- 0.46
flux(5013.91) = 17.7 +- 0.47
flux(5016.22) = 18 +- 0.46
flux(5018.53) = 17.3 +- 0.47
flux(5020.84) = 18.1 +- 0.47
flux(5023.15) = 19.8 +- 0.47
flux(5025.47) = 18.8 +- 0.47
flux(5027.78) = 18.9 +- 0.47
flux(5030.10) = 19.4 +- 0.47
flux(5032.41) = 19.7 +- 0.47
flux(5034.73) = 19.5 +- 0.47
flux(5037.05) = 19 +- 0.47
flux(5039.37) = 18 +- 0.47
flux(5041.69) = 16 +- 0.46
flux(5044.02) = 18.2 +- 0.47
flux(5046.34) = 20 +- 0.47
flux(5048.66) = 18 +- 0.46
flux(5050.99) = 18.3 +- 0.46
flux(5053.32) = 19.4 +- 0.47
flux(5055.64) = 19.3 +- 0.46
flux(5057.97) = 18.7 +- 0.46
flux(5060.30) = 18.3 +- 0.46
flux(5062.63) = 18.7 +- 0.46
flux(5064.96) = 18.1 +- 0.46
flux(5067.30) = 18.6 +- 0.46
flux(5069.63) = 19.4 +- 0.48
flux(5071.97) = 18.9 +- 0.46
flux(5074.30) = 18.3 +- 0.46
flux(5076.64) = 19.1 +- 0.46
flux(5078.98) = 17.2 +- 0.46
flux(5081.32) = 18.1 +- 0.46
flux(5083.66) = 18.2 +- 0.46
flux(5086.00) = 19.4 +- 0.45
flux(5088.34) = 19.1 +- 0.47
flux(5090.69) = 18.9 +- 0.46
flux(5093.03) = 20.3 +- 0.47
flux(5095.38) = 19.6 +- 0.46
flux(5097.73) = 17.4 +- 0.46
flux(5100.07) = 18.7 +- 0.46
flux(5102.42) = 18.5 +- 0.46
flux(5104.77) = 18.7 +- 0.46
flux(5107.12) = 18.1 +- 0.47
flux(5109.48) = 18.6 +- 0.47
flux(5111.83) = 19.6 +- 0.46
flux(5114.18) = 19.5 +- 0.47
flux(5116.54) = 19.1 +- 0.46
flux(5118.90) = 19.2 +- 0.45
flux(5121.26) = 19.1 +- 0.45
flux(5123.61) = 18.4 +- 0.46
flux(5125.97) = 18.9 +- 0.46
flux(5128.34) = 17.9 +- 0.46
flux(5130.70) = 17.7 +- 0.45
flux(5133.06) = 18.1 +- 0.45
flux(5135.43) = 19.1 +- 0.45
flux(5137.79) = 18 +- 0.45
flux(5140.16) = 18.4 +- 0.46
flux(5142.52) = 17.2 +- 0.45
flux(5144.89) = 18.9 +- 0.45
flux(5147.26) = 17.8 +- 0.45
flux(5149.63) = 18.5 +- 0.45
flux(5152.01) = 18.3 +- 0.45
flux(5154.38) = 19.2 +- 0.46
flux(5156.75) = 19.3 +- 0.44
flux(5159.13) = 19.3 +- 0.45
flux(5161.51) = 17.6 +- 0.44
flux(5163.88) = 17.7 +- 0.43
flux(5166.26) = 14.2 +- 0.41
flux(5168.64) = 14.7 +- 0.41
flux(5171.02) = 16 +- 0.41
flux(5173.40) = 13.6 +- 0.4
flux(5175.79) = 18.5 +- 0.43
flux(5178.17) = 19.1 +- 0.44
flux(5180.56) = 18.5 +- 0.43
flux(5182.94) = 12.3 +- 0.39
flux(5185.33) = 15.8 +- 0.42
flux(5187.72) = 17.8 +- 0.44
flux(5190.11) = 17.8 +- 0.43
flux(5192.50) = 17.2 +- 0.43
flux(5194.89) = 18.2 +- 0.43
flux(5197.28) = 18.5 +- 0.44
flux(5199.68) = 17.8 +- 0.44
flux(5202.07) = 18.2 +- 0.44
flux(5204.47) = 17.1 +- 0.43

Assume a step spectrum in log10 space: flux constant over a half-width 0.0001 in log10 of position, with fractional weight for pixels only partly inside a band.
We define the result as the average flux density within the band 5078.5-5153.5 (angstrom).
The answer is 18.6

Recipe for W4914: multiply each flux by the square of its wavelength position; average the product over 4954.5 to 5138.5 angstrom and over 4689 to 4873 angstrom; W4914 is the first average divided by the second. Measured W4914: 1.1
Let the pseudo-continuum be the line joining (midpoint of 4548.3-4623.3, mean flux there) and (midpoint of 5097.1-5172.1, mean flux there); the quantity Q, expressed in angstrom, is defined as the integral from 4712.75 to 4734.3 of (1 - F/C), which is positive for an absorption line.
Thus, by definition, -0.4 angstrom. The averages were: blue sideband 19.9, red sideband 18.2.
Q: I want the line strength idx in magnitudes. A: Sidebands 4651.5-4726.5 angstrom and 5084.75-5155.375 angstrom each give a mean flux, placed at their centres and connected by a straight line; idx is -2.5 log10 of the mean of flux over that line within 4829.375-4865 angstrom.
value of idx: 0.05 mag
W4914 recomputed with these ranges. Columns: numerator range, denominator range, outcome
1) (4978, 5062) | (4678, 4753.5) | 1.06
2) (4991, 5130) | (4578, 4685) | 1.12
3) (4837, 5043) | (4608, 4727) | 1.06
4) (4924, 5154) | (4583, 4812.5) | 1.09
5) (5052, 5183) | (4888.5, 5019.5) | 1.03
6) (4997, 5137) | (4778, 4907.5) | 1.06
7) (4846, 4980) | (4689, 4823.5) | 1.02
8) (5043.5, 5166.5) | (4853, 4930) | 1.09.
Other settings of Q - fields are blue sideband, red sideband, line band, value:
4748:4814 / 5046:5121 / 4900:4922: 0.6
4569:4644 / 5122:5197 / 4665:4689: -0.5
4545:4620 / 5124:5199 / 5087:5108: -1.2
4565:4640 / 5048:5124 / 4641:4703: 0.2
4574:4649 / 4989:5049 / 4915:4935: 0.2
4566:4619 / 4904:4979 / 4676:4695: -0.6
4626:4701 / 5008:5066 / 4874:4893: -0.3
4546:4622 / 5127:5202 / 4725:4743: -0.5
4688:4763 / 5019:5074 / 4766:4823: 0.1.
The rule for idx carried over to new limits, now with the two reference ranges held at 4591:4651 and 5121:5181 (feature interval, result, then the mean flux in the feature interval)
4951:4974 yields -0.03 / 19.2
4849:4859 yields 0.02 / 18.7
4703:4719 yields 0.00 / 19.6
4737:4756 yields -0.04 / 20.2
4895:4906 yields -0.05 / 19.7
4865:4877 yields 0.04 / 18.3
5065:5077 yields -0.04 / 18.8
